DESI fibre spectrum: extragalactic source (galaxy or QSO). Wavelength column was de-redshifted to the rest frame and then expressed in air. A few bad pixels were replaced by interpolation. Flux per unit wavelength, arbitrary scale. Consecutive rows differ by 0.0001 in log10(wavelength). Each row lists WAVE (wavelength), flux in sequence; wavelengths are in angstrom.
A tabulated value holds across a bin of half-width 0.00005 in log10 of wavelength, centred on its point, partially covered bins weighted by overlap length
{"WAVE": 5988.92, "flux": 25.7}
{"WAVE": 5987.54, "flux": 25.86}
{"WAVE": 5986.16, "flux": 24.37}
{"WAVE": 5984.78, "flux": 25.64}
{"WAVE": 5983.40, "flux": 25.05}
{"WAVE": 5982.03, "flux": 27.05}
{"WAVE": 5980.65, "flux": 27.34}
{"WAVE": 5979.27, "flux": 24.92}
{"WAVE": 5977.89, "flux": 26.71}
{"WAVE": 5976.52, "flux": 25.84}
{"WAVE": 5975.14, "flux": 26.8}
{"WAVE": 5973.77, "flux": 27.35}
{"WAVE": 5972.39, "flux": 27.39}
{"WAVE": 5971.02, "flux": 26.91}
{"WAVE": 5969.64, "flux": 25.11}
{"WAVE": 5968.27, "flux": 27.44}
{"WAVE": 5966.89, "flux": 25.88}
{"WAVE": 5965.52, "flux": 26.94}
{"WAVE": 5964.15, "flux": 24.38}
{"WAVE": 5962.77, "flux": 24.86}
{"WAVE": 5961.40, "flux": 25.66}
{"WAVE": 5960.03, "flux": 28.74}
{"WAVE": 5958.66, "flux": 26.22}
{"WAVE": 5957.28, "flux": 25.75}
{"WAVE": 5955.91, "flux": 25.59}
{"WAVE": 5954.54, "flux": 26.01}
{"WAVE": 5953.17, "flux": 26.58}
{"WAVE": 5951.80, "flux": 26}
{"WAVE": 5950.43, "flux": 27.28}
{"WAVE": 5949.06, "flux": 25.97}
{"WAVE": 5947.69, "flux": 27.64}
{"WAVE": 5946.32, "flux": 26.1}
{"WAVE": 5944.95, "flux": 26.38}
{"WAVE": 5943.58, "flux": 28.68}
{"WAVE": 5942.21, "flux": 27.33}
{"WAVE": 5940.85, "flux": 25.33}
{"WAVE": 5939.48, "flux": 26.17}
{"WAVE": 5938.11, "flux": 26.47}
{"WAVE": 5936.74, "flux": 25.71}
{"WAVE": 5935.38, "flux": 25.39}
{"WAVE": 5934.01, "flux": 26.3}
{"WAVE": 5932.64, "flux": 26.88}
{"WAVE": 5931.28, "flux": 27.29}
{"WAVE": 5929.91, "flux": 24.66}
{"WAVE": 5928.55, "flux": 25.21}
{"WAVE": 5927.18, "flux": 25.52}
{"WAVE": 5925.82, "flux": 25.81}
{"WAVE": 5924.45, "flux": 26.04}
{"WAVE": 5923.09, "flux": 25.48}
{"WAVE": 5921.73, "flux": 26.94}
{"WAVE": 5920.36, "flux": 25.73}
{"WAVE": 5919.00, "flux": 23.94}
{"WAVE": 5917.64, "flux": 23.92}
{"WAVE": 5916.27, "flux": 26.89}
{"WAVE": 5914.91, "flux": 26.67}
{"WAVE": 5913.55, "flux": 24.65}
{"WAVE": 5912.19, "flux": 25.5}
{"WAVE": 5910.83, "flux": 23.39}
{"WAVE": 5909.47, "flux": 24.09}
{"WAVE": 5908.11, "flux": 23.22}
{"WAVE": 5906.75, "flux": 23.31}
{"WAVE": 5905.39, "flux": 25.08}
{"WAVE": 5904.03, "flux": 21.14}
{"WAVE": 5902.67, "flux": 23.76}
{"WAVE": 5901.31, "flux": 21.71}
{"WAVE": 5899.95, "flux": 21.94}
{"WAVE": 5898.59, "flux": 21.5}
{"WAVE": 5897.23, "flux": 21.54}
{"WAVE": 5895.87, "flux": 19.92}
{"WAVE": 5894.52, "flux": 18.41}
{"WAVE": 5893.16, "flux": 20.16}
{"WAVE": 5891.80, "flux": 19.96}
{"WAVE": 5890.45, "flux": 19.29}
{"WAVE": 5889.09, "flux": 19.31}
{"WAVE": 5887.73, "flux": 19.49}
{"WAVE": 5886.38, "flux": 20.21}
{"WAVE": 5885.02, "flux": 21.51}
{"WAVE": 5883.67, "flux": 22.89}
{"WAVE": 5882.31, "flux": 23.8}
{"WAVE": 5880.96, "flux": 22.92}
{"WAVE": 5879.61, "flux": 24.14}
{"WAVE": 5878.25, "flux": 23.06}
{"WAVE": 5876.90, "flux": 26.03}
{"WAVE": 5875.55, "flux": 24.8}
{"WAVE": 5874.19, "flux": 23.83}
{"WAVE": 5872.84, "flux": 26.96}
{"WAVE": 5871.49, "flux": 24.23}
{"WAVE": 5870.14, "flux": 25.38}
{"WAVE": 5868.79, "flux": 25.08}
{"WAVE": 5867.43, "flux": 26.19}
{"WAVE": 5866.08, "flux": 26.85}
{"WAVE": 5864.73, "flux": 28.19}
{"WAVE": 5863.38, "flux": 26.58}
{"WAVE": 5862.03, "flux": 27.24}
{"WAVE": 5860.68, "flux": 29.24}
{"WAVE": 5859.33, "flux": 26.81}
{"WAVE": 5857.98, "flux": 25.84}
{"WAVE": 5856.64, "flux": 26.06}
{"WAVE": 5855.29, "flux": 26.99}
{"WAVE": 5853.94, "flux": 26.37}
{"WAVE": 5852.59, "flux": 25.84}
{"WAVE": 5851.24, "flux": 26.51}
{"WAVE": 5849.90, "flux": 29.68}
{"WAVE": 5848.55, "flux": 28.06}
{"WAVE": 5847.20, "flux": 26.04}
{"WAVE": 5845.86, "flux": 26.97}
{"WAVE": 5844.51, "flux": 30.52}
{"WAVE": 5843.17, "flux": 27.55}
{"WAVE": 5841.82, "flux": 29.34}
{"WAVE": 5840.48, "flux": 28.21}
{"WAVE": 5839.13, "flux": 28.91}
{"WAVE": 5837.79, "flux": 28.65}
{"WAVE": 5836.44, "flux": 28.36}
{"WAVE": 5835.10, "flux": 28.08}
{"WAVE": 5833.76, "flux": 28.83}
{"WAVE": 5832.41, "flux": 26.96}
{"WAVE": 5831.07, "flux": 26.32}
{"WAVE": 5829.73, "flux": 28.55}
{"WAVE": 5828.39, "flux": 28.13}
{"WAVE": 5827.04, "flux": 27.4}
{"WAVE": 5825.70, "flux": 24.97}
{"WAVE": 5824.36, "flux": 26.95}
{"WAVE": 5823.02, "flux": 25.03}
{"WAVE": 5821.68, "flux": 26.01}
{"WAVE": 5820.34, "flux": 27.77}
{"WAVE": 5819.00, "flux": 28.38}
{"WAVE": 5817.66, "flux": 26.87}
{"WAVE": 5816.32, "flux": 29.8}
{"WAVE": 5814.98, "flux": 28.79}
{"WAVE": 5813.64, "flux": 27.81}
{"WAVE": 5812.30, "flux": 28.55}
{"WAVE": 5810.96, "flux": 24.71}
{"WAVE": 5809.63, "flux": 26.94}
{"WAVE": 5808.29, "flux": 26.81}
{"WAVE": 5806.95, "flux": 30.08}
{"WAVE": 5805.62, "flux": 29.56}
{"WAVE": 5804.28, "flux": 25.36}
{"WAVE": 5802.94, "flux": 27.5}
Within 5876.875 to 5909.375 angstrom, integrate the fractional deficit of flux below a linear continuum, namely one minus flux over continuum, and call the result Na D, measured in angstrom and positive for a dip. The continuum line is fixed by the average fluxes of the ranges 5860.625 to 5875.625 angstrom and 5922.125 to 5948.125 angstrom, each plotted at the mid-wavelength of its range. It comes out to 5.4 angstrom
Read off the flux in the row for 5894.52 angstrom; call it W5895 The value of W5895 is 18.41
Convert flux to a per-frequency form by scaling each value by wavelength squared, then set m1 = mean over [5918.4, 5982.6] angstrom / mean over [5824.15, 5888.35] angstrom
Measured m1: 1.0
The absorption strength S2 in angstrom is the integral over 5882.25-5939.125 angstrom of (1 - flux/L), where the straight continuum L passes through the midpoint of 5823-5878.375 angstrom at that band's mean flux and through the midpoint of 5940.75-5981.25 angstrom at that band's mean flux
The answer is 6.6 angstrom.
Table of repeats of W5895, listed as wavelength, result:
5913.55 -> 24.65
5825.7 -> 24.97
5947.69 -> 27.64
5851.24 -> 26.51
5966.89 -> 25.88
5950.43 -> 27.28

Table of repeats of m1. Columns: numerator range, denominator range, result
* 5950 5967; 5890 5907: 1.25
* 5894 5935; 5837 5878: 0.92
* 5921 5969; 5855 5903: 1.14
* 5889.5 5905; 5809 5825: 0.79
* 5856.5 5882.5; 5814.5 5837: 0.95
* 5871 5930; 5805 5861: 0.87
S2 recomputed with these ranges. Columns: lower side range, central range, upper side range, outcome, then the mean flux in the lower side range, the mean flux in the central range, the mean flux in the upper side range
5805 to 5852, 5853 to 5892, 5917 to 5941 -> 3.4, 27.8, 24.5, 25.7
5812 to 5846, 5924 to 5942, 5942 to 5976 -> 0.6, 27.8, 25.9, 26.5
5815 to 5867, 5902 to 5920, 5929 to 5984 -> 1.7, 27.5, 24.3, 26.4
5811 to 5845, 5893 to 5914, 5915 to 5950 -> 3.2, 27.8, 22.5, 26.1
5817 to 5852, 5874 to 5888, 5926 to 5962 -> 2.1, 27.7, 23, 26.3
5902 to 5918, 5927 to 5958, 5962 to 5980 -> -1.2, 24.3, 26.3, 26.2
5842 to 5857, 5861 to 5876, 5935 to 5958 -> 0.6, 27.4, 26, 26.4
